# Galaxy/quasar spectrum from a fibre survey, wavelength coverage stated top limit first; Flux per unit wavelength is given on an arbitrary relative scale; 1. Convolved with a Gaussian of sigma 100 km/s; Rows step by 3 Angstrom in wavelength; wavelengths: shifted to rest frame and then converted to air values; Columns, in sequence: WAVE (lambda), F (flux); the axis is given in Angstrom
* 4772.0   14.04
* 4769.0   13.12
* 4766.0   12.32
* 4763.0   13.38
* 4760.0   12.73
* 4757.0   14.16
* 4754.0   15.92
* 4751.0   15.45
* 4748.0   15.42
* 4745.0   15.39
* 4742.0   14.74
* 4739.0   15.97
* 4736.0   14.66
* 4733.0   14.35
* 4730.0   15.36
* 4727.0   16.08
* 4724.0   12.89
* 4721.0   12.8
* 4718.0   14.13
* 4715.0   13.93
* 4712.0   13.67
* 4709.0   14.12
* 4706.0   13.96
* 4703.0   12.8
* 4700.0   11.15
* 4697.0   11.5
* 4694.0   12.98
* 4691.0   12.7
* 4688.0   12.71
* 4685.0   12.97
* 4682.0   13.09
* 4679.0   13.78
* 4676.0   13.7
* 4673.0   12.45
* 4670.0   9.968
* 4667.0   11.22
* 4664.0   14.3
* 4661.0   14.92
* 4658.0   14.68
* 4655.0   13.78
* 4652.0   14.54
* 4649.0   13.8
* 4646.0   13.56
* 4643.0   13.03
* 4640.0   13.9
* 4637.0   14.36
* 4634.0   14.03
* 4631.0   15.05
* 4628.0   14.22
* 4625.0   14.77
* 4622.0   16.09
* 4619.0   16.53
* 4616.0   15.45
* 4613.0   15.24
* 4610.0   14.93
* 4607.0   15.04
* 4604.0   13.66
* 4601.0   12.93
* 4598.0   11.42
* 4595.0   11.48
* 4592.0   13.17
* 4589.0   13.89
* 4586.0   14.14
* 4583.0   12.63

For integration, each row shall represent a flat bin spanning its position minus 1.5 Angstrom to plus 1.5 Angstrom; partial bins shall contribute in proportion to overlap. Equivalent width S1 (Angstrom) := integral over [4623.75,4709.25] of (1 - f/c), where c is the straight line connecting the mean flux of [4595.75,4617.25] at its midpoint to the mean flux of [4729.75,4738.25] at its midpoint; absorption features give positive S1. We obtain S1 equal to 5.95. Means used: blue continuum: 14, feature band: 13.4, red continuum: 14.8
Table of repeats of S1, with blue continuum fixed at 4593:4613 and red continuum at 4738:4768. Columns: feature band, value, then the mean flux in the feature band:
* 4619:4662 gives -2.3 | 14.4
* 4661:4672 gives 1.3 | 12.3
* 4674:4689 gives 0.8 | 13.2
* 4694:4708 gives 1.6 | 12.5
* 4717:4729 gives 0.2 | 14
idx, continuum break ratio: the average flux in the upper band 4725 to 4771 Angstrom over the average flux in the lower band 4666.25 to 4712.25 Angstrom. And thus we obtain 1.15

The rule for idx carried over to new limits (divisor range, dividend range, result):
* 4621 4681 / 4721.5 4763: 1.07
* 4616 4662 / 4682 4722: 0.90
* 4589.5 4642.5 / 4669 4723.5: 0.91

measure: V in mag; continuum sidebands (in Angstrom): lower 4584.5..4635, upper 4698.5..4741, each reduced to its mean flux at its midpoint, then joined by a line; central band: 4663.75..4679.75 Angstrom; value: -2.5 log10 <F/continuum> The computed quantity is 0.14 mag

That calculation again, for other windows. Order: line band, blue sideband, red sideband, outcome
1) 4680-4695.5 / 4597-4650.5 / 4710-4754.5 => 0.13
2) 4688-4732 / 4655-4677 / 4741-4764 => 0.04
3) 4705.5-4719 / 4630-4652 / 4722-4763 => 0.04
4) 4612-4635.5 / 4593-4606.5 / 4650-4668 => -0.16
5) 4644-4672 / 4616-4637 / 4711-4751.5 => 0.12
